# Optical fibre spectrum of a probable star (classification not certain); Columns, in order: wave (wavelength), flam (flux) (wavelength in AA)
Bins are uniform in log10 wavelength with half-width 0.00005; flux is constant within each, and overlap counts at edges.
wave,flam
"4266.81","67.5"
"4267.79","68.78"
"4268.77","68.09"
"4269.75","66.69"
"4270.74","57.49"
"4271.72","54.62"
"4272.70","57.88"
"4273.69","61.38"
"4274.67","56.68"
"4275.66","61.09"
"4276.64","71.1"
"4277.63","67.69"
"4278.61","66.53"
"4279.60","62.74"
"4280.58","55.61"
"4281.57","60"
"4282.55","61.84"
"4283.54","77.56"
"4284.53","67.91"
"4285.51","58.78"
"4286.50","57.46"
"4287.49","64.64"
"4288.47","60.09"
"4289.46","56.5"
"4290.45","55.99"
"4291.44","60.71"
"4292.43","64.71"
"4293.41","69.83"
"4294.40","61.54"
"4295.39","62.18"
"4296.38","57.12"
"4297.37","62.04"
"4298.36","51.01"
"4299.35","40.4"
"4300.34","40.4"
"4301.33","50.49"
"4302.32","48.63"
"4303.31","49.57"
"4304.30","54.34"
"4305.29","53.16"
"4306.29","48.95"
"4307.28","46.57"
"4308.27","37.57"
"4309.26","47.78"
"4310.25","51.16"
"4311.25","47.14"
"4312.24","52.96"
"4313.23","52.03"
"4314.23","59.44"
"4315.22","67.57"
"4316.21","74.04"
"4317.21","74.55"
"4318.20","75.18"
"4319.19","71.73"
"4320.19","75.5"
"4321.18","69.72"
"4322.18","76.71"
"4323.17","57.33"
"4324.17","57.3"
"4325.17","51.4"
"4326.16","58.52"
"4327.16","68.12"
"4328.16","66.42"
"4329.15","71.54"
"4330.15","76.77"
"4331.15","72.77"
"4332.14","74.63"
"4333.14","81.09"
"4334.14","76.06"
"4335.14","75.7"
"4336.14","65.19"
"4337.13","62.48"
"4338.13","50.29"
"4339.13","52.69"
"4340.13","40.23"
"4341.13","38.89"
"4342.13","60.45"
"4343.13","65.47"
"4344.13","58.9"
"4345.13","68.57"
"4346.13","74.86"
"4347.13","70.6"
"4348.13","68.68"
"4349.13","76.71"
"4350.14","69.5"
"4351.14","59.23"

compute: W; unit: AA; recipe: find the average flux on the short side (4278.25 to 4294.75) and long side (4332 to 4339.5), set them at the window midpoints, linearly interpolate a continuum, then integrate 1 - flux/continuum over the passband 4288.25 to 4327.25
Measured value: 4.01 AA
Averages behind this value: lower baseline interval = 62.5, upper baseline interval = 67.1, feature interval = 57.9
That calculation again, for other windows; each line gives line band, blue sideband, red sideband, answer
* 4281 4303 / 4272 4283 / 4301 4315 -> -0.8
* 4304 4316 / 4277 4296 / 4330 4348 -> 2.2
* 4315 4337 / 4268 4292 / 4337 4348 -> -3.8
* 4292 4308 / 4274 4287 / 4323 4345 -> 2.5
